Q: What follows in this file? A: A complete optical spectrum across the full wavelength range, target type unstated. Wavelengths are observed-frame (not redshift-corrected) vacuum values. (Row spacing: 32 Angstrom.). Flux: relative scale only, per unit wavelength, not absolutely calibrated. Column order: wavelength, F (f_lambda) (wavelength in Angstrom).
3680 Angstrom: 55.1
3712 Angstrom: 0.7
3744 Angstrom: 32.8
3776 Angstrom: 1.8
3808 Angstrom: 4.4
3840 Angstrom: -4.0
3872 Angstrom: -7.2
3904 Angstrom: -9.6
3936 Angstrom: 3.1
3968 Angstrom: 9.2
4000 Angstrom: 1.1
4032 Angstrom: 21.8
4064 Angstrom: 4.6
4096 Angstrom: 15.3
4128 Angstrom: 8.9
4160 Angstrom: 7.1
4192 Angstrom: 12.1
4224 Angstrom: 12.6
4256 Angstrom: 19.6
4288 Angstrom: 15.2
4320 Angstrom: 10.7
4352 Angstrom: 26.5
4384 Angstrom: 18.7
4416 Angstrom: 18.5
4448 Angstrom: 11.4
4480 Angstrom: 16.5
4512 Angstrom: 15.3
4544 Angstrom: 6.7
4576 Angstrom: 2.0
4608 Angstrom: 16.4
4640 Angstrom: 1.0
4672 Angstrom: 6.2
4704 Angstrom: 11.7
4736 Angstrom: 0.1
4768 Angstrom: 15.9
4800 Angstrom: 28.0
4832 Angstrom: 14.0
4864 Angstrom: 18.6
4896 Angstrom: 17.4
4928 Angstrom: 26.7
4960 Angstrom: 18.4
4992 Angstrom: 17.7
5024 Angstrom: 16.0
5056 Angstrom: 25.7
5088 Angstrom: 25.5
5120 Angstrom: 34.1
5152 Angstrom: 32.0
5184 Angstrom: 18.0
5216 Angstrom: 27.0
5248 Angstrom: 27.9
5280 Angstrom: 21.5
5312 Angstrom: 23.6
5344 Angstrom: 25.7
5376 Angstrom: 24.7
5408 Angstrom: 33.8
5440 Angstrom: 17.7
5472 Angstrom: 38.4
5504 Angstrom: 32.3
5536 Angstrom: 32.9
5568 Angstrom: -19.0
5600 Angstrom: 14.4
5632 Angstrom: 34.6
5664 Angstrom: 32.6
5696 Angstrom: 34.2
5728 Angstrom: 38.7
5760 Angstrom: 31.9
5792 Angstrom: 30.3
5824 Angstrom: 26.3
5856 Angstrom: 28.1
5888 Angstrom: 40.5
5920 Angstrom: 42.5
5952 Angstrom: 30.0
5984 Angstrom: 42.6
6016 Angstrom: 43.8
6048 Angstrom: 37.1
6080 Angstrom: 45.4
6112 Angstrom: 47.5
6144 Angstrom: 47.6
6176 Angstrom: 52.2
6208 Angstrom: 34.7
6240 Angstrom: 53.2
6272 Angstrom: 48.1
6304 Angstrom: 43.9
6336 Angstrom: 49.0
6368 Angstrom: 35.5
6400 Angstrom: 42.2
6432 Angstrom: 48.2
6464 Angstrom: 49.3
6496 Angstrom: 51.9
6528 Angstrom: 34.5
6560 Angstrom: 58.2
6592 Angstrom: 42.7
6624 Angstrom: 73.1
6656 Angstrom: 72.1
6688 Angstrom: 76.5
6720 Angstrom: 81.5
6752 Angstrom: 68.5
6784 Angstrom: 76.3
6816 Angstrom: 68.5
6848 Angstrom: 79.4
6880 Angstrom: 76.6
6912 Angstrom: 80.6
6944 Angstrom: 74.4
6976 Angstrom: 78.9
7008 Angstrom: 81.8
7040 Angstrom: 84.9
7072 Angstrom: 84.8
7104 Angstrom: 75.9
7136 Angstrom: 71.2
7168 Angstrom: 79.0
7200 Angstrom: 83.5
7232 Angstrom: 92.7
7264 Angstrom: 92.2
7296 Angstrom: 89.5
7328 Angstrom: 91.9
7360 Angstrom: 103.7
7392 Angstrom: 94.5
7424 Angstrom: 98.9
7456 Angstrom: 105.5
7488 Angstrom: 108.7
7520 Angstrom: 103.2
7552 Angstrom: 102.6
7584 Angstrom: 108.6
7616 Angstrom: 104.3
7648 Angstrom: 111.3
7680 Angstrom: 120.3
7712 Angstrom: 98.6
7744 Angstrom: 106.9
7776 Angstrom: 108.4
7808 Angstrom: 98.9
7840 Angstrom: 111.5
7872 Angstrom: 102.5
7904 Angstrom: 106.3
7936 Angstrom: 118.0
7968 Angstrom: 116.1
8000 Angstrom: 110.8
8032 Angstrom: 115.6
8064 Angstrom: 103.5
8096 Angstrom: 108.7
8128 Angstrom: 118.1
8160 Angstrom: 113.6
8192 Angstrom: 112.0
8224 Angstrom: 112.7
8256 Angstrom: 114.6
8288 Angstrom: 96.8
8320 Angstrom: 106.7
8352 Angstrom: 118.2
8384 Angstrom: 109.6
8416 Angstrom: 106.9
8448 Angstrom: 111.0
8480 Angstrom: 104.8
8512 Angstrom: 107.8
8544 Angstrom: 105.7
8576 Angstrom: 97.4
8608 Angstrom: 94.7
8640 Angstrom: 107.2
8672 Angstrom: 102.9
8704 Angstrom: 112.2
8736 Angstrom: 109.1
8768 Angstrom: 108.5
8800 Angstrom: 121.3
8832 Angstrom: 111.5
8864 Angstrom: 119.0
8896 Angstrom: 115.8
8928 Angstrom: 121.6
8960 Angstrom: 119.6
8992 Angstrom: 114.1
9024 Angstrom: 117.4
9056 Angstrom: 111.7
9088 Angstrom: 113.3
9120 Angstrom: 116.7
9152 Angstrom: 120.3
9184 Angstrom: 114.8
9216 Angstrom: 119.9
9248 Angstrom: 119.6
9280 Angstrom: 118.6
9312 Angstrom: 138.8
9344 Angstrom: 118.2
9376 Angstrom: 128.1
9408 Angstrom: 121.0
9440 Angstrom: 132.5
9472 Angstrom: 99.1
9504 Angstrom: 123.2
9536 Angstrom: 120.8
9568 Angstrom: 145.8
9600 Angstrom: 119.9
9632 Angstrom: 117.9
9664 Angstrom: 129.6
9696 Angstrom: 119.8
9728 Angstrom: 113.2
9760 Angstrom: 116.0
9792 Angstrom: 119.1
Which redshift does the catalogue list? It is 0.66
